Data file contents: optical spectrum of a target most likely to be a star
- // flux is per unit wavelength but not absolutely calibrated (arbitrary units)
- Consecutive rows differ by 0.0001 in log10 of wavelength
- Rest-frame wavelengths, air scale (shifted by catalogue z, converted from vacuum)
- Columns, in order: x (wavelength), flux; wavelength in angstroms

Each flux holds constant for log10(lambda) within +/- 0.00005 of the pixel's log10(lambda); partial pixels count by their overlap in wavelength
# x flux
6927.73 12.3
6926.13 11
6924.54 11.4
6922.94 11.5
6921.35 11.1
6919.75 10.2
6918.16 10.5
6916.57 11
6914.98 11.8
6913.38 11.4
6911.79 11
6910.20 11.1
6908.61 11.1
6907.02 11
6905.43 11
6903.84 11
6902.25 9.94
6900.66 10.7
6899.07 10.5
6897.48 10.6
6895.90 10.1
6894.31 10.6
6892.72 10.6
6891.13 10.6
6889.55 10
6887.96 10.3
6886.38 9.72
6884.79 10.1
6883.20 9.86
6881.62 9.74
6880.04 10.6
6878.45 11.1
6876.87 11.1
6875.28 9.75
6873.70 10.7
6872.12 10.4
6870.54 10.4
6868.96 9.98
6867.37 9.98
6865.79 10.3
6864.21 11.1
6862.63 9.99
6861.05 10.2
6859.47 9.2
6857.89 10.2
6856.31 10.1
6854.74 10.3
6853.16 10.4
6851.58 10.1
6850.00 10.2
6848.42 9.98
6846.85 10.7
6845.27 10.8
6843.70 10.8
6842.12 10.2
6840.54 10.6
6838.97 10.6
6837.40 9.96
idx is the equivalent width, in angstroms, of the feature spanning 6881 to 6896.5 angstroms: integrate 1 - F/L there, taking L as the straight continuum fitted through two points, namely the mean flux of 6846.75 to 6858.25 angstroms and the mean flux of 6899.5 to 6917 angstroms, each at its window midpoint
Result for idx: 0.80 angstroms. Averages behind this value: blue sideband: 10.2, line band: 10.2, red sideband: 11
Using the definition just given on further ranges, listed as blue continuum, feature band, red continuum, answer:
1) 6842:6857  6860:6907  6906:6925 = 1.6 angstroms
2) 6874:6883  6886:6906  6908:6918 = 0.7 angstroms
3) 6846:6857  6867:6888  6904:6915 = 0.8 angstroms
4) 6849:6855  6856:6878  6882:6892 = -0.2 angstroms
